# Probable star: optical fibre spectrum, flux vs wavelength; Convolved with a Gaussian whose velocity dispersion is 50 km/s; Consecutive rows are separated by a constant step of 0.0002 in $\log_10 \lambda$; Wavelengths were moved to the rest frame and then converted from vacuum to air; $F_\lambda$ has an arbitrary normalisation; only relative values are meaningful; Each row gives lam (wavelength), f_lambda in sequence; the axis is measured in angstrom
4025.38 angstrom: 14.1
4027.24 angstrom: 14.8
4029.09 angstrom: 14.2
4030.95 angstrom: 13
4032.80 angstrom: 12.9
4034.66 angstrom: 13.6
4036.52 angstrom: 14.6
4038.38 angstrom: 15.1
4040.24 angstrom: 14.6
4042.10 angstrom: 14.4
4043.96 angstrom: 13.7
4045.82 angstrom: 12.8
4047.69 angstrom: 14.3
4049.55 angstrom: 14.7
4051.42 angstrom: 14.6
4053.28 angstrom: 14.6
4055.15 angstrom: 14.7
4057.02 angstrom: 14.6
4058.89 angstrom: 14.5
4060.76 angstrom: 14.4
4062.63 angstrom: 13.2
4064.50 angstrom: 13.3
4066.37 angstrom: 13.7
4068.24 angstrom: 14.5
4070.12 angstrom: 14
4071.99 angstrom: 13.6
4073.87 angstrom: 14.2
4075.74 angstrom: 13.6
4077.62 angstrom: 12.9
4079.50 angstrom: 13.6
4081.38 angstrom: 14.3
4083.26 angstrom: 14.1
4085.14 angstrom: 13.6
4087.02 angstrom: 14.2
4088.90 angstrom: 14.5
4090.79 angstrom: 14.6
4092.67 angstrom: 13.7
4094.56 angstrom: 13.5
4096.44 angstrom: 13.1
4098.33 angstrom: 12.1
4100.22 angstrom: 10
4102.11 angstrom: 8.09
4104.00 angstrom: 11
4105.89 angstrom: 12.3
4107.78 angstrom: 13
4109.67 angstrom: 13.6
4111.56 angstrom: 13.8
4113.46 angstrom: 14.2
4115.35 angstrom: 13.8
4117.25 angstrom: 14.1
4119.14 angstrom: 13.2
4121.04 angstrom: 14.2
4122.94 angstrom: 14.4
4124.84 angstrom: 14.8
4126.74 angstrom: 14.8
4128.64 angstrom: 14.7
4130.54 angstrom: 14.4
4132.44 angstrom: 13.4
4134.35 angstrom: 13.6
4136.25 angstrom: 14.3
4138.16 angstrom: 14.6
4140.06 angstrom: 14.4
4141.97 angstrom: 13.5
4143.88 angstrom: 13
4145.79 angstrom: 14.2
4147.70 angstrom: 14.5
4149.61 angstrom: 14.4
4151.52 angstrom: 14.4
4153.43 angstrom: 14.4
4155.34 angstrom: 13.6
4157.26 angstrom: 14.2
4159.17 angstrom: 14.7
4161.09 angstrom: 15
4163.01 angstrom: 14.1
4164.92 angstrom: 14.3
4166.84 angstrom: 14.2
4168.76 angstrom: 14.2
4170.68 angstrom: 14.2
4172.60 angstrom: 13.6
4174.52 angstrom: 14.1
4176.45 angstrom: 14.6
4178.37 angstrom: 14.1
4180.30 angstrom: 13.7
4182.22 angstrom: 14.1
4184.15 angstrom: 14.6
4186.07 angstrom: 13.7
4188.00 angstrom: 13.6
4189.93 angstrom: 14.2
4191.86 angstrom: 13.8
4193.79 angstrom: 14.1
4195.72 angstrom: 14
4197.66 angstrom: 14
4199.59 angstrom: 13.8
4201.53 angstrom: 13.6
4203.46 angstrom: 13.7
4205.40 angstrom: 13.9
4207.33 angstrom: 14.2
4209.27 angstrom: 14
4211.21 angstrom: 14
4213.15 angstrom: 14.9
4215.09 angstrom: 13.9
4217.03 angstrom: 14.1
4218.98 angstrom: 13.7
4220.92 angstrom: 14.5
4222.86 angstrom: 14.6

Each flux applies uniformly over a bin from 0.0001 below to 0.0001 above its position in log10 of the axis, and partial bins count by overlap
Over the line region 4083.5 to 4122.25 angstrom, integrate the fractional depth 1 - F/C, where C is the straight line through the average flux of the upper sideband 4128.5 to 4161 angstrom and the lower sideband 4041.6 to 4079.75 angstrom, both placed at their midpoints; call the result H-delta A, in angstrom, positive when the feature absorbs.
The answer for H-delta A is 2.79 angstrom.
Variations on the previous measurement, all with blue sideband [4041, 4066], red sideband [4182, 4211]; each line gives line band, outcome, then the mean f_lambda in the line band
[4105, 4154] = 0.1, 14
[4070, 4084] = 0.3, 13.8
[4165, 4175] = -0.1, 14.1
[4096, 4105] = 2.1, 10.7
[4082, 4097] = 0.2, 13.9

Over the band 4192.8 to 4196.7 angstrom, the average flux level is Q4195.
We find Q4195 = 14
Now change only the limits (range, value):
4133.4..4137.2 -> 14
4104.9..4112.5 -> 13.2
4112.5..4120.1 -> 13.8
